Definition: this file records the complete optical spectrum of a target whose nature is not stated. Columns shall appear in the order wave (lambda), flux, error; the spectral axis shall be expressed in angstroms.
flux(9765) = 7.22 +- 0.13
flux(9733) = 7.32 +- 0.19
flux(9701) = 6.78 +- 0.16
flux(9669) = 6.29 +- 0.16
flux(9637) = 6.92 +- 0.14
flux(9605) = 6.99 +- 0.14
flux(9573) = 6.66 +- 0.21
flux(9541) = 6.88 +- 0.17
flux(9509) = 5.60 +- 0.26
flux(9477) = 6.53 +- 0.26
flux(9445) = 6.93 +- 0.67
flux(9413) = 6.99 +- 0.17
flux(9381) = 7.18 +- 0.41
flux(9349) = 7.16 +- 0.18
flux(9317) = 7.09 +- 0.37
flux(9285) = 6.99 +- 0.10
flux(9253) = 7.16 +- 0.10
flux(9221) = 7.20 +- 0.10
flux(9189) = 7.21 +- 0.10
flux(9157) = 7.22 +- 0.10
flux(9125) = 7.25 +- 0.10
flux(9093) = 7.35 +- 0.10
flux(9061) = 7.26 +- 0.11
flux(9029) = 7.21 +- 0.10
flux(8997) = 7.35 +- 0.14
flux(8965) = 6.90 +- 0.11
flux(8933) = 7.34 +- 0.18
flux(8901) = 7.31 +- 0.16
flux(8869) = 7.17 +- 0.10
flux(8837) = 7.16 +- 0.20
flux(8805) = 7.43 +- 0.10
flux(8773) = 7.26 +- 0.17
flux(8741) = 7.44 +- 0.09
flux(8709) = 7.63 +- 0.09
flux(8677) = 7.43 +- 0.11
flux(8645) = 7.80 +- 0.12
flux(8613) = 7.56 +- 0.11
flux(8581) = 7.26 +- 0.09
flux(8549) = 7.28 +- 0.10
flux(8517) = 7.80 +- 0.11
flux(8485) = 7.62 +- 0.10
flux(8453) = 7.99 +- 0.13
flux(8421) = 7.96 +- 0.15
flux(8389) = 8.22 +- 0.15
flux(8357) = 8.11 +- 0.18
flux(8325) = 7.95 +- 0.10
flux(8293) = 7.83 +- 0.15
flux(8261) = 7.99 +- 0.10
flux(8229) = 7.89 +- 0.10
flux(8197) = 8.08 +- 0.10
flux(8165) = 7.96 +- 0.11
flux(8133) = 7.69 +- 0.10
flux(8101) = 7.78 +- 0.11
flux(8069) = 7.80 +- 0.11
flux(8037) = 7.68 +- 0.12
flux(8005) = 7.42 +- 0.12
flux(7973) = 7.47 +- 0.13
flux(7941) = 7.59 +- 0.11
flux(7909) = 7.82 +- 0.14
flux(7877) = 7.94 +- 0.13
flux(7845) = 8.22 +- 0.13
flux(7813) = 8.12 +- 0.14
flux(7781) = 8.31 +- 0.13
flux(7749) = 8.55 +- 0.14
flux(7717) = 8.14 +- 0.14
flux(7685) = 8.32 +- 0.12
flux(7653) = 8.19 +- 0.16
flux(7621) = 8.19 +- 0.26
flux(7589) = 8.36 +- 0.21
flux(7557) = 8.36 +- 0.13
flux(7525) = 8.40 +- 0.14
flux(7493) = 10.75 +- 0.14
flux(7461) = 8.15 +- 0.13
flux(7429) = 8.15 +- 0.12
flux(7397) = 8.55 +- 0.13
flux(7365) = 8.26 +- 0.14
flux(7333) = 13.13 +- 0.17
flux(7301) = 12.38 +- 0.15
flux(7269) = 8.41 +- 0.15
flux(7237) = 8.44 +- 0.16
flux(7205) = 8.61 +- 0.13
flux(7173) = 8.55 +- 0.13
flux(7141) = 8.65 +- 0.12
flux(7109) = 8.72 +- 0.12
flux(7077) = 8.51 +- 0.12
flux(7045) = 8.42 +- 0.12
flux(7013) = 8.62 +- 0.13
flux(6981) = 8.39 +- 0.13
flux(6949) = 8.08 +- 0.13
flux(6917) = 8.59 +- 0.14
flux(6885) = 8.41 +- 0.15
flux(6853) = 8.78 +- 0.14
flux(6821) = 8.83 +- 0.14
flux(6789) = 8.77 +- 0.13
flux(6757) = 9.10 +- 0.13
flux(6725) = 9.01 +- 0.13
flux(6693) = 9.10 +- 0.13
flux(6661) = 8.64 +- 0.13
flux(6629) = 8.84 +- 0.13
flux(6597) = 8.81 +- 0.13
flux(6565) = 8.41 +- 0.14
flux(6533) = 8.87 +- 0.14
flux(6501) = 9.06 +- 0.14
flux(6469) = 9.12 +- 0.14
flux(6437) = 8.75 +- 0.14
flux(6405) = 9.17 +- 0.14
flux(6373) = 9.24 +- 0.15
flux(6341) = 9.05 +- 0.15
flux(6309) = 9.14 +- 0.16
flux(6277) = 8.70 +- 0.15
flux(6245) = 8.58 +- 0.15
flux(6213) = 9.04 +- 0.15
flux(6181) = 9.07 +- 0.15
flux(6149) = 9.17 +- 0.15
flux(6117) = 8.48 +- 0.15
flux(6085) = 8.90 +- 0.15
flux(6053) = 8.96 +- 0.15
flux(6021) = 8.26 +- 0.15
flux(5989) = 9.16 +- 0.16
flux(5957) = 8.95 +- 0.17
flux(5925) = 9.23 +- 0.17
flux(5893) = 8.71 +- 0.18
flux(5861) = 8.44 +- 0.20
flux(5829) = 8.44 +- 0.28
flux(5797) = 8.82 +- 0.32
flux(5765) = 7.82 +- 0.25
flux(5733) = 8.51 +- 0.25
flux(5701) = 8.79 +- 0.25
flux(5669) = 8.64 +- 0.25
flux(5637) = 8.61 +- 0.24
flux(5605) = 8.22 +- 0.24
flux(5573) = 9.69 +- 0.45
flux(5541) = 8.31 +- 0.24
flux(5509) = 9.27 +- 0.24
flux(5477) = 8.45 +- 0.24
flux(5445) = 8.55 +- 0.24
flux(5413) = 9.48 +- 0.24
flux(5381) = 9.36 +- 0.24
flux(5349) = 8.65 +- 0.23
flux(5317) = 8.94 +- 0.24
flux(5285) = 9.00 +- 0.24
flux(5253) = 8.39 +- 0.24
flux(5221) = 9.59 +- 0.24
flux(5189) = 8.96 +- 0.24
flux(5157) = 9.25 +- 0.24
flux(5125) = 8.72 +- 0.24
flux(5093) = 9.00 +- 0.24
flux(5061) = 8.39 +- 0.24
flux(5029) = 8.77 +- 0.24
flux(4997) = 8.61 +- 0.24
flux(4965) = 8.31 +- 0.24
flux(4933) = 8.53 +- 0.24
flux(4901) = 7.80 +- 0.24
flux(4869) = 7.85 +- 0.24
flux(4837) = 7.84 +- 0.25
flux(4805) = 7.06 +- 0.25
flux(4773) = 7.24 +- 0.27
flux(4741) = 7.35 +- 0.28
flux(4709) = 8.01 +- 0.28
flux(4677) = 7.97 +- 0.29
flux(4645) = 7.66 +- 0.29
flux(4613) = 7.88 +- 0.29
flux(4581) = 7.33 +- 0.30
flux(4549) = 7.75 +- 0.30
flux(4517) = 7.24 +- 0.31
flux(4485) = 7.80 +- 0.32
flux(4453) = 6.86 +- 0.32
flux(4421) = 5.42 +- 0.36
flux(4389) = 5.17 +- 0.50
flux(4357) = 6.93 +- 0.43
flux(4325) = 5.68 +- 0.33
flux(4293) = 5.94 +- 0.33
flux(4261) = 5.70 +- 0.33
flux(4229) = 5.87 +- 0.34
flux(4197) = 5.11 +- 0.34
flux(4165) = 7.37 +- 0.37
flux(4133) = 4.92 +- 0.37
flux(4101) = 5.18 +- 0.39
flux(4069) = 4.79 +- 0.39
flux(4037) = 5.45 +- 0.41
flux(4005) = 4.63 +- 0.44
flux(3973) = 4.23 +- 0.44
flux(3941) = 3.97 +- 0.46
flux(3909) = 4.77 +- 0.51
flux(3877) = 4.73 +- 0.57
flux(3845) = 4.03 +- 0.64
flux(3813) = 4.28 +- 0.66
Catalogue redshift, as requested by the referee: 0.114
